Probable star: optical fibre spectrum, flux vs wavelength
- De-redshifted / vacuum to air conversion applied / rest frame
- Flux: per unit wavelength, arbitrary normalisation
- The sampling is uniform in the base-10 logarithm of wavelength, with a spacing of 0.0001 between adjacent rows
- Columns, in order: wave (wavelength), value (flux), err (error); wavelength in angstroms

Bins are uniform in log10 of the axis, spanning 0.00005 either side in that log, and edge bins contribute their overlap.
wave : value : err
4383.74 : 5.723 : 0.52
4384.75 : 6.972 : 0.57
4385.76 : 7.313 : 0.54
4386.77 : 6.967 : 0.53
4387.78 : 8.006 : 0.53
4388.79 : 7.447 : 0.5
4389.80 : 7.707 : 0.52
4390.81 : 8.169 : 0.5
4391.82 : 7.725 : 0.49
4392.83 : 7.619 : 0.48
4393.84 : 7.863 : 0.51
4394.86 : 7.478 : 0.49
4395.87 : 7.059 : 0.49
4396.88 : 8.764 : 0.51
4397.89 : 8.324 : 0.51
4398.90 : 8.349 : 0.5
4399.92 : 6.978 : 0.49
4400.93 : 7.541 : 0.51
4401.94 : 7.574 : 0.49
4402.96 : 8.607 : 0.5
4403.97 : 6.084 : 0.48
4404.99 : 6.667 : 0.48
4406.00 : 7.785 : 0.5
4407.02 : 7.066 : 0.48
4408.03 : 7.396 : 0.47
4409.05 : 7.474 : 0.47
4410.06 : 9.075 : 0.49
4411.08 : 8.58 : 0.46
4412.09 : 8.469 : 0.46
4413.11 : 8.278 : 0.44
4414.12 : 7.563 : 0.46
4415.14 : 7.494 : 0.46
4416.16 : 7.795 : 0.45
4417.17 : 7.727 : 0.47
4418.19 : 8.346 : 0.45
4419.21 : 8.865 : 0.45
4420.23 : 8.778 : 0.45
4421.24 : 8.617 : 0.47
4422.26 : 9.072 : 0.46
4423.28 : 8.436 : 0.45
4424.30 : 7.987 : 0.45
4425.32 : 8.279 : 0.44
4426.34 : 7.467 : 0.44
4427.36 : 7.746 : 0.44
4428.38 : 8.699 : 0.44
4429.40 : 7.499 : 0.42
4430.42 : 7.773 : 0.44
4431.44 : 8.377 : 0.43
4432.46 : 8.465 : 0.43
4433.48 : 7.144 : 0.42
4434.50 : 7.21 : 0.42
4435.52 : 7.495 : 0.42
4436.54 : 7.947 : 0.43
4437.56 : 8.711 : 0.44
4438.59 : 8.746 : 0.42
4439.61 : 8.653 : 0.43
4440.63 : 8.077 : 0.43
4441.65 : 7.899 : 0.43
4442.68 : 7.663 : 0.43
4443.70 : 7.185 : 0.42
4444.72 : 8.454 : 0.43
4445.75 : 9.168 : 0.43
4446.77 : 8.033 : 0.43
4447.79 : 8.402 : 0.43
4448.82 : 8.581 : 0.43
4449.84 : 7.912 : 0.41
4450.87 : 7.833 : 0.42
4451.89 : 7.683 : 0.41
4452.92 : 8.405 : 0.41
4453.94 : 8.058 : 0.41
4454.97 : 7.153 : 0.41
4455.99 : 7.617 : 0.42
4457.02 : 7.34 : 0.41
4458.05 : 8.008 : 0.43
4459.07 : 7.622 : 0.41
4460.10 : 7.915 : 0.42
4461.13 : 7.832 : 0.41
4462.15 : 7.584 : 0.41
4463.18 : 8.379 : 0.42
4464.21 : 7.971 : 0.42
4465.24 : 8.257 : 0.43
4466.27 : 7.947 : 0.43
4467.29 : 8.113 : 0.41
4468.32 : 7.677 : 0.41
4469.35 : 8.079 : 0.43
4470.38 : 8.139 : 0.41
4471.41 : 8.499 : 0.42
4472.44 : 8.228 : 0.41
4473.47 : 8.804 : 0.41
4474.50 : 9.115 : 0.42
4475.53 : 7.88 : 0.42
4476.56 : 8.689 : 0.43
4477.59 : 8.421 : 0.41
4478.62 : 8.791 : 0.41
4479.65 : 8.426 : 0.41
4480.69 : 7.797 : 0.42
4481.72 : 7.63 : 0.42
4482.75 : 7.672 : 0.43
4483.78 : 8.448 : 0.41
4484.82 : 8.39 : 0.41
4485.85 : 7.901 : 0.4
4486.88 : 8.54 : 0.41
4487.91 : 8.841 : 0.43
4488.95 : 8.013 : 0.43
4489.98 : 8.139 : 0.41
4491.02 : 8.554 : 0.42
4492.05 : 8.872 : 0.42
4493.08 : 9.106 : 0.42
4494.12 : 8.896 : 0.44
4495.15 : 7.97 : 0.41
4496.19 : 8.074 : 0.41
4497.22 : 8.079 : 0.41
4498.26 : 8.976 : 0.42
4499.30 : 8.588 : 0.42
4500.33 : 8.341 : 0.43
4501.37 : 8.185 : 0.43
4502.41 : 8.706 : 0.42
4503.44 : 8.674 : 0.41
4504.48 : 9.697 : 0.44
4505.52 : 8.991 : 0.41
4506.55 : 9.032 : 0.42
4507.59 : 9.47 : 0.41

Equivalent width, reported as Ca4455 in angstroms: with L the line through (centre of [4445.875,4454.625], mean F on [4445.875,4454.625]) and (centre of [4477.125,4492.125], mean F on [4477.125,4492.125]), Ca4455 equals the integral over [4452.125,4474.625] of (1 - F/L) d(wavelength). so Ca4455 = 0.51 angstroms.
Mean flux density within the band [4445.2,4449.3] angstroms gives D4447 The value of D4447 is 8.54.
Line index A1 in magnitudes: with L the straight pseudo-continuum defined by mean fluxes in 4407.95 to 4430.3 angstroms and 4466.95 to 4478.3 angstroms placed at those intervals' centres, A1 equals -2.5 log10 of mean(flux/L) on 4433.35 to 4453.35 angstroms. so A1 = 0.02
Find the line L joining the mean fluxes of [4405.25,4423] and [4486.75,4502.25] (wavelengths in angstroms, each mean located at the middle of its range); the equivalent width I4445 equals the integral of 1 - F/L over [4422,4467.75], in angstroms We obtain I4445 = 1.4 angstroms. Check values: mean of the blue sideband 8.13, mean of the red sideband 8.48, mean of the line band 8.01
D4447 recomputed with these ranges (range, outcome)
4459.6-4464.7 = 7.94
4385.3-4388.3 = 7.43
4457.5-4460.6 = 7.84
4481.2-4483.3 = 7.69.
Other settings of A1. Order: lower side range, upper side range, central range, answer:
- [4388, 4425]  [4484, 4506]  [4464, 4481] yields 0.01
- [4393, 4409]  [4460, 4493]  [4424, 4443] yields -0.02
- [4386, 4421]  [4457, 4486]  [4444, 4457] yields 0.00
